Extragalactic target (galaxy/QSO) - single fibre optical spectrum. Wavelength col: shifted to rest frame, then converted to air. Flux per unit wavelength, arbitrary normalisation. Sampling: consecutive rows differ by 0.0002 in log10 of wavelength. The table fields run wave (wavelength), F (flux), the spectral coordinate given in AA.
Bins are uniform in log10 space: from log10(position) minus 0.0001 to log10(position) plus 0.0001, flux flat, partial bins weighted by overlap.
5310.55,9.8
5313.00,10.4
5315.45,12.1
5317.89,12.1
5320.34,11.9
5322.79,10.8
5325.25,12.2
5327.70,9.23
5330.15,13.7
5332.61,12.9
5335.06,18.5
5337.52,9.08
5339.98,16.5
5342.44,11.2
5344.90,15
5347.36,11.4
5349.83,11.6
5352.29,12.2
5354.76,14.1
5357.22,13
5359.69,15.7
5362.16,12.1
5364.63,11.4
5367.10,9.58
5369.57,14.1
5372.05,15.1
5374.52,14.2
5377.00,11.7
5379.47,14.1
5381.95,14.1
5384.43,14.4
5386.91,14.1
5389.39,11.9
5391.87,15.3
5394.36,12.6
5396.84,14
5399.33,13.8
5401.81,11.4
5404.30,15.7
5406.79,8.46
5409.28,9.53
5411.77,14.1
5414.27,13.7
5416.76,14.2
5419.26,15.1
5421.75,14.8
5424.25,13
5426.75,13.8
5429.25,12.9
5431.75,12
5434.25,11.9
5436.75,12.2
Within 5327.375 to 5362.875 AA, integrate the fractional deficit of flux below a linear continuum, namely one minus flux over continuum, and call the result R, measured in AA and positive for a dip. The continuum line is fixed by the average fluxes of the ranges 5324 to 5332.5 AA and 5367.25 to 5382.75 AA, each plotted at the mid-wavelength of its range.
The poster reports -2.1 AA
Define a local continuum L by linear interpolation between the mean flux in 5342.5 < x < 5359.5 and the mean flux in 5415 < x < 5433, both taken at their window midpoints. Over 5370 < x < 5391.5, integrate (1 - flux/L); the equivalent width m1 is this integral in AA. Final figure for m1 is -0.87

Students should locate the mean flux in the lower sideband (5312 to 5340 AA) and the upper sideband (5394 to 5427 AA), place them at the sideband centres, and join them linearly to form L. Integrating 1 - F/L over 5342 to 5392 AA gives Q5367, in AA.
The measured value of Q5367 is -1.7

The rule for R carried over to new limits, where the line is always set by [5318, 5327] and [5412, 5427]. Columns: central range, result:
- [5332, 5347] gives -2.2 AA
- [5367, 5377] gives -0.5 AA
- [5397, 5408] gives 0.9 AA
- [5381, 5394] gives -0.6 AA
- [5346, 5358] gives -0.1 AA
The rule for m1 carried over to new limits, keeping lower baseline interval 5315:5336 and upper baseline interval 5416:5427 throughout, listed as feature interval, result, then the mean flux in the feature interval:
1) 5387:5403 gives 0.6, 13.2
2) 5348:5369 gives 1.0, 12.5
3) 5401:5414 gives 1.8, 12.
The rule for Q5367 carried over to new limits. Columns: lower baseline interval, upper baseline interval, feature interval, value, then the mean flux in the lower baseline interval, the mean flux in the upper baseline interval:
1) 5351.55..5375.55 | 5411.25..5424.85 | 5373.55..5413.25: 1.8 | 13.2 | 14.2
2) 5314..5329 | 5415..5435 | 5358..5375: -1.1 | 11.4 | 13.5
